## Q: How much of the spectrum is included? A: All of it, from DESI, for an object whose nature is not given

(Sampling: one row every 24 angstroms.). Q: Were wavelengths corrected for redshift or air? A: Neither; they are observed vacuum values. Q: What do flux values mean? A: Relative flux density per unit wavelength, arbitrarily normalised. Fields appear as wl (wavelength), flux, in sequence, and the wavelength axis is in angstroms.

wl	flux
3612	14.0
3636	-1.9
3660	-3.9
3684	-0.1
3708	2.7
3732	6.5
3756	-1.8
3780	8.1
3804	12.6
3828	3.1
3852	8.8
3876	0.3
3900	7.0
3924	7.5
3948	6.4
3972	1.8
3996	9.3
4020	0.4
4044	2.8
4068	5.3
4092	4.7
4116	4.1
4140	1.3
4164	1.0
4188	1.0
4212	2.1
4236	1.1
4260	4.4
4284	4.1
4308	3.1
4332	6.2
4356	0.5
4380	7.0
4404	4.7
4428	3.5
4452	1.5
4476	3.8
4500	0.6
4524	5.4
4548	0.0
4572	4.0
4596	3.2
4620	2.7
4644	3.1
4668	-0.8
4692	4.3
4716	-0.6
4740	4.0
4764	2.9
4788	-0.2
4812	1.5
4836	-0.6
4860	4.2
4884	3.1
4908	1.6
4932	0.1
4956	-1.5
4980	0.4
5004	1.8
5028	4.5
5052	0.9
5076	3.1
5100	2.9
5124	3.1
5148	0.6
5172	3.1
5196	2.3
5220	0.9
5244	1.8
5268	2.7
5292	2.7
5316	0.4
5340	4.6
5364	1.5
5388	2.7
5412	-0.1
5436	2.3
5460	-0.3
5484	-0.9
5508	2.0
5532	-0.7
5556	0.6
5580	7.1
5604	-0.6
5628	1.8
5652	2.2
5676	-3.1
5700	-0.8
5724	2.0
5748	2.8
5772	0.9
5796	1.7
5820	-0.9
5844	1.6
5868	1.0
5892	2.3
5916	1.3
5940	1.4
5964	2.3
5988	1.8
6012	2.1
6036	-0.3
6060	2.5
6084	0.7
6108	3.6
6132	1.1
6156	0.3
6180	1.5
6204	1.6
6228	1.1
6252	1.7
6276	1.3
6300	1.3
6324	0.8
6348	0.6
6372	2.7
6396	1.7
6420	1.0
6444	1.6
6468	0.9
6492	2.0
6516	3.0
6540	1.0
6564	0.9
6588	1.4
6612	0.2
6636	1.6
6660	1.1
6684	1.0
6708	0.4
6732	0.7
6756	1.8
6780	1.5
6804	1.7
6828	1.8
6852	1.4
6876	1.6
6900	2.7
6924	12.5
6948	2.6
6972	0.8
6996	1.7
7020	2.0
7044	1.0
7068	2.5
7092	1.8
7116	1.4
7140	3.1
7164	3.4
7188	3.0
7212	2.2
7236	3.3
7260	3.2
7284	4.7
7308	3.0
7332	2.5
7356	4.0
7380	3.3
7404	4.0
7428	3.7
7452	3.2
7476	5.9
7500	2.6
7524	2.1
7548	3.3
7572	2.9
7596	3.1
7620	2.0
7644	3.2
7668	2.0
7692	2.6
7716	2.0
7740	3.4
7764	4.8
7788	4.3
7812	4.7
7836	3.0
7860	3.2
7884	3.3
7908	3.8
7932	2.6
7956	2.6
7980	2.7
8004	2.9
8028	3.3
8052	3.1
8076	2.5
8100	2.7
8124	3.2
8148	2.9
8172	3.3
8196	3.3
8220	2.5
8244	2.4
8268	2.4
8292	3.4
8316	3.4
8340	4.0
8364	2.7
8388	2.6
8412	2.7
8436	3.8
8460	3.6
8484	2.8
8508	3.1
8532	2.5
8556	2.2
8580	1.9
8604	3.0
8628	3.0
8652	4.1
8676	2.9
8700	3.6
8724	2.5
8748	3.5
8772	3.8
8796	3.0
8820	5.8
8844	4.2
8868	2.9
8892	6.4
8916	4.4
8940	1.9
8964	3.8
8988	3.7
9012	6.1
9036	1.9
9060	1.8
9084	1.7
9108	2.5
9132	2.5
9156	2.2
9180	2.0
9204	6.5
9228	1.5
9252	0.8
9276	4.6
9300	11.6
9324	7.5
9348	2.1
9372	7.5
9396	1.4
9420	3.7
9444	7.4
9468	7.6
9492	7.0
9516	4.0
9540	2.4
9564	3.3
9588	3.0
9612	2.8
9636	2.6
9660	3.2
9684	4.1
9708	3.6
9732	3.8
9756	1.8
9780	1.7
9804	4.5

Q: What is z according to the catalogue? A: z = 0.855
